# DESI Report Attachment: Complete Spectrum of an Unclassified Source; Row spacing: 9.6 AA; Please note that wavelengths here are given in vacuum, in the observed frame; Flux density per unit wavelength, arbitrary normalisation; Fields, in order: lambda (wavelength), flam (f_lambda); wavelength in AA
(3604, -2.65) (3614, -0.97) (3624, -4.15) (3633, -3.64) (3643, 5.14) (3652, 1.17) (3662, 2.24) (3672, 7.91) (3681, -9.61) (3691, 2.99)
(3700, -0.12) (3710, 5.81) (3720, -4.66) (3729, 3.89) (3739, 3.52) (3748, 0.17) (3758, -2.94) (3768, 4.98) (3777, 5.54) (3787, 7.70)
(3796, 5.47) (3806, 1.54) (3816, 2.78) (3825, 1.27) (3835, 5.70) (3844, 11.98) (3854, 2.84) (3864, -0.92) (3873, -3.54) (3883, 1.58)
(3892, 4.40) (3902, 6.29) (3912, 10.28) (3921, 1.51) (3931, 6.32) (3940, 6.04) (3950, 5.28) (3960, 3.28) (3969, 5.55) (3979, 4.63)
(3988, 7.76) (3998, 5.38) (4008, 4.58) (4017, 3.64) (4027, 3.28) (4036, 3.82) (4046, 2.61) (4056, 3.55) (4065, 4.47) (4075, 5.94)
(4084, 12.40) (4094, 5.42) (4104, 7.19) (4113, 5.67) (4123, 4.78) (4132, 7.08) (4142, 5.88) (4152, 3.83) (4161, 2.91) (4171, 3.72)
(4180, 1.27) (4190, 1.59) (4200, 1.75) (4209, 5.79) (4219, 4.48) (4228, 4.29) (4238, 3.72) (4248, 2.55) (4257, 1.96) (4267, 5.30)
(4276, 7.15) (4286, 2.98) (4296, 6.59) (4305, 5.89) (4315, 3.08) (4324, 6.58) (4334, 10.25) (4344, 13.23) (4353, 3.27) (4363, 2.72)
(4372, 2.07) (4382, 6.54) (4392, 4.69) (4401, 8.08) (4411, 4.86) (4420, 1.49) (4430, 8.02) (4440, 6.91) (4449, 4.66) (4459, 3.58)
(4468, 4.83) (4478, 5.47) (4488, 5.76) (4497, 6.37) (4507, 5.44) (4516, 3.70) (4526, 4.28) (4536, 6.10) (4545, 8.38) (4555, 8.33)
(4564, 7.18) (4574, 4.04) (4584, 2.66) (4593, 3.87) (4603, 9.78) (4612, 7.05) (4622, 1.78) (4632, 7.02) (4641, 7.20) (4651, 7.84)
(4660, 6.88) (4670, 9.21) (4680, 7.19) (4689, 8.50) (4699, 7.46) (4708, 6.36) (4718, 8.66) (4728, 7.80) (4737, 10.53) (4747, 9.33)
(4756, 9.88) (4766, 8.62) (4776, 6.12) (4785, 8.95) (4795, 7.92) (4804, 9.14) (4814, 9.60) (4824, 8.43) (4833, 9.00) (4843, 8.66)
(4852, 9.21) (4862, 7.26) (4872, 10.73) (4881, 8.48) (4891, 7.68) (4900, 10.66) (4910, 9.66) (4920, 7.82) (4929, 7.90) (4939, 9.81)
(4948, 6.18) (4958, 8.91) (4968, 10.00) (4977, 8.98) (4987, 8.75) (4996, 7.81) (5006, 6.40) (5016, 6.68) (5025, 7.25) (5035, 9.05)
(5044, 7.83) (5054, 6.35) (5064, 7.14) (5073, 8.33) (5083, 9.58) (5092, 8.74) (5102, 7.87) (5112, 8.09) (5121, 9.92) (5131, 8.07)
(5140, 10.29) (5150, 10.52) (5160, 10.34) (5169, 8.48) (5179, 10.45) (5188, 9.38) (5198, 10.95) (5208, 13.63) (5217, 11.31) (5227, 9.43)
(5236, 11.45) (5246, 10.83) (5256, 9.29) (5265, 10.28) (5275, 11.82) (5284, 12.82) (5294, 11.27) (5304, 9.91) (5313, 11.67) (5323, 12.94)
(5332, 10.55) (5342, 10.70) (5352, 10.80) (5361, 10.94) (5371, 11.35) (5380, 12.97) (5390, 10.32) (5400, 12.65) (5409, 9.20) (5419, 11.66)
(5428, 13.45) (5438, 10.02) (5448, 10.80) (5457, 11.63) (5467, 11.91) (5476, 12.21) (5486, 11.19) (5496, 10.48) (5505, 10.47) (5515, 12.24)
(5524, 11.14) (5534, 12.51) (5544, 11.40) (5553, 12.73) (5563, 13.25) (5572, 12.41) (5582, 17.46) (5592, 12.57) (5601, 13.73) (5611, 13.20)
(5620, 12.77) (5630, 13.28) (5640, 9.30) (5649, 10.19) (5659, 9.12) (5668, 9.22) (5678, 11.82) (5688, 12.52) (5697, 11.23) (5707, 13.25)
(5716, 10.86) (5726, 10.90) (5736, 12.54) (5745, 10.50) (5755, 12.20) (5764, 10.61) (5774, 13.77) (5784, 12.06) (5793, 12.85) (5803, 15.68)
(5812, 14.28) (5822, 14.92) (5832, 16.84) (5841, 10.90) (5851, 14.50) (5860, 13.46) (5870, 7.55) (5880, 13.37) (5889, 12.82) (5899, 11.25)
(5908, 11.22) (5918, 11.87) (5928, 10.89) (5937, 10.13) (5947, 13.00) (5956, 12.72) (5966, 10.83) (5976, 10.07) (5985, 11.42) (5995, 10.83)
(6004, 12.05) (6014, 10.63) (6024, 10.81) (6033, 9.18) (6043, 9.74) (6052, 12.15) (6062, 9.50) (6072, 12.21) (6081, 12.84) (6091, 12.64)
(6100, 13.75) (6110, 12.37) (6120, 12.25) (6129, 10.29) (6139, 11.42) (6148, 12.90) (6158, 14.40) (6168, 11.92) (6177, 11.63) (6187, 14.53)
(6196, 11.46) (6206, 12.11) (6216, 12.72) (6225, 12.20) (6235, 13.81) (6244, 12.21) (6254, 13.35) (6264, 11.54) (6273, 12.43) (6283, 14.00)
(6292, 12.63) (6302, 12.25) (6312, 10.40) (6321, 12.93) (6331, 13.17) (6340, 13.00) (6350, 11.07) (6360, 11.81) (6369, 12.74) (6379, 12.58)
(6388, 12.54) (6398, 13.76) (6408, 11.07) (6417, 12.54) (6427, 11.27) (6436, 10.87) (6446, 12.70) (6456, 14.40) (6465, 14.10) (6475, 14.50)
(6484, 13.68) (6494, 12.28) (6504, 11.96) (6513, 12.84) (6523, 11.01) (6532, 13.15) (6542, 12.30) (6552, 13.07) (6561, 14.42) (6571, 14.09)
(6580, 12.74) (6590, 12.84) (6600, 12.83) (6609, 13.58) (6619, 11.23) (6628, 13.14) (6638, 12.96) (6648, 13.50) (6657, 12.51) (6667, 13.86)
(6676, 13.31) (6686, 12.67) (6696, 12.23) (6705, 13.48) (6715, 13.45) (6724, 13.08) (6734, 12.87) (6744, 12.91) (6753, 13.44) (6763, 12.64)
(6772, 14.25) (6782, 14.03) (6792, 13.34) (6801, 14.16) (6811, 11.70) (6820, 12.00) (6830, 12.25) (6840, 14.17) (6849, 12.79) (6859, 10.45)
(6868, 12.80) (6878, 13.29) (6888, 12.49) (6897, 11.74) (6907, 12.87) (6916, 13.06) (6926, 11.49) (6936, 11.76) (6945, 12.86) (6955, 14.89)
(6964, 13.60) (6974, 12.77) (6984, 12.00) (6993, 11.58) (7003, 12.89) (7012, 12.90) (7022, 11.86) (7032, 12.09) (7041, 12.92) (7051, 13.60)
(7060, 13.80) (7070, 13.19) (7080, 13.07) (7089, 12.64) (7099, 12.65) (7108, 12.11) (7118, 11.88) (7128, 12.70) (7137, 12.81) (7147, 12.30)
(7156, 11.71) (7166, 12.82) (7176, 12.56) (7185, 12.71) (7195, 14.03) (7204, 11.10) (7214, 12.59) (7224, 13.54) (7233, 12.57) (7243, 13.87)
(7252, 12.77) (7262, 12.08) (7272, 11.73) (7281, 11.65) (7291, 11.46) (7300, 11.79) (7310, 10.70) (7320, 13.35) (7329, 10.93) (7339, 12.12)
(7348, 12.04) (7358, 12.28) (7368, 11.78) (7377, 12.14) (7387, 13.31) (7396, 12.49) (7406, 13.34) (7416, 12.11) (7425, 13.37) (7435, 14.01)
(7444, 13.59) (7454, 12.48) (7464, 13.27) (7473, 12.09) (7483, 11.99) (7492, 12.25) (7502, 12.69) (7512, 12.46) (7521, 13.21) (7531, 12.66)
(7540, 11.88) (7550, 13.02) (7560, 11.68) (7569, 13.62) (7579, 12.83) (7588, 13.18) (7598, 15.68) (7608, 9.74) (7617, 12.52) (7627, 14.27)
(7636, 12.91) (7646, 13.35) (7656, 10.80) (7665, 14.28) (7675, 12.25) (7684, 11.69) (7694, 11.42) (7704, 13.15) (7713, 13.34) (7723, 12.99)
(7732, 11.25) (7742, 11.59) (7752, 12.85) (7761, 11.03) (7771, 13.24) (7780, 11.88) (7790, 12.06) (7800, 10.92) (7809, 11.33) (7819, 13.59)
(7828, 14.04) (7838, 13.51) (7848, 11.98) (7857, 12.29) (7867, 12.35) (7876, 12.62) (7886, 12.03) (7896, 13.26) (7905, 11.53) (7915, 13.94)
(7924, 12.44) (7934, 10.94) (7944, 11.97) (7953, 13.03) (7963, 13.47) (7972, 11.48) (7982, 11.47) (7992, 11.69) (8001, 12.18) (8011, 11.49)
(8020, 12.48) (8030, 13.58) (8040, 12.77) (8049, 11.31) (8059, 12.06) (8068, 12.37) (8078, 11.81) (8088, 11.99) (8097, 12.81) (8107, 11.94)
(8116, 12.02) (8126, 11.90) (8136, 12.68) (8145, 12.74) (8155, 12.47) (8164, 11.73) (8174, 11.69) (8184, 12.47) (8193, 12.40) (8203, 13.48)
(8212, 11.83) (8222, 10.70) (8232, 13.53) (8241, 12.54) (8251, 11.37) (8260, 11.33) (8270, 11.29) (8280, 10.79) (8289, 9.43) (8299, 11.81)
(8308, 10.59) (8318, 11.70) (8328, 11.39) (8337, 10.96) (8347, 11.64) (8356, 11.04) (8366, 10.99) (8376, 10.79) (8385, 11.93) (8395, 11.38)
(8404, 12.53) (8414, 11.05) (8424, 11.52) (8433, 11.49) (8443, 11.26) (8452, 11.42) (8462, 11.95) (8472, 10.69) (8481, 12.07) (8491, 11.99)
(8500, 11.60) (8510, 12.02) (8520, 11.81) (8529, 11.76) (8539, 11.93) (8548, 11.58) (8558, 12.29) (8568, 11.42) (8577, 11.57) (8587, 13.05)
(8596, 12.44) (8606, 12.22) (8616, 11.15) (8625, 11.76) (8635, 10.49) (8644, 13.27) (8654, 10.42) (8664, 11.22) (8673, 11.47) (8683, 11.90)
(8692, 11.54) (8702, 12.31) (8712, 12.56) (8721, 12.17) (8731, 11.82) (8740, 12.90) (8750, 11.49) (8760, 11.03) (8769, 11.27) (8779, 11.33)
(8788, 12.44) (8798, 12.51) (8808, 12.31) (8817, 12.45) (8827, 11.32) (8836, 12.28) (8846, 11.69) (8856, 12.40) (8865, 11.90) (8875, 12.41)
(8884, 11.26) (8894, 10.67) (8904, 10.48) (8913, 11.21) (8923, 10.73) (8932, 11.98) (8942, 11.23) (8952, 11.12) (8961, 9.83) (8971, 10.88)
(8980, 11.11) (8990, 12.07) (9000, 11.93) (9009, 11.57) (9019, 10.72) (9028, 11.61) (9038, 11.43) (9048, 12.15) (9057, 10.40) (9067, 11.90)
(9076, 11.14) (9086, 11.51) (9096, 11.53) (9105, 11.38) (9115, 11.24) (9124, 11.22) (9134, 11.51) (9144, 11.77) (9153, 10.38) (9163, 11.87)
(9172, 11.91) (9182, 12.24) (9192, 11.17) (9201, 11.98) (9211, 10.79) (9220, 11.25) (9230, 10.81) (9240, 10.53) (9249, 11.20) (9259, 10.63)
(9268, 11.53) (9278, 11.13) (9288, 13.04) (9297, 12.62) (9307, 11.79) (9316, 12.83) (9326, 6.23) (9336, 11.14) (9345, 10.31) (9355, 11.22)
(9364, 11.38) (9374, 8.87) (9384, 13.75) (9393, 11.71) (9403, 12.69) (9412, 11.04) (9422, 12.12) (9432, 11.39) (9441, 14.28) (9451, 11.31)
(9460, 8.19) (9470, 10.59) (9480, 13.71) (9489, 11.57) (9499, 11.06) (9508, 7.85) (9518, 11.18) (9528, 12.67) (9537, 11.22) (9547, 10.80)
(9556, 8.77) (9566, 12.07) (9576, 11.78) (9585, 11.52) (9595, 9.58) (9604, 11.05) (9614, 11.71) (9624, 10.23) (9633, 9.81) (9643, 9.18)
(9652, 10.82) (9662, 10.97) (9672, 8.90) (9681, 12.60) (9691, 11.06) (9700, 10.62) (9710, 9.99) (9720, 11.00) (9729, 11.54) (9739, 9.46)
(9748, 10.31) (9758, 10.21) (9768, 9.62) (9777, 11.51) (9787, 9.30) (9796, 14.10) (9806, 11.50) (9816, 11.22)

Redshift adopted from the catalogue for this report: 0.16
